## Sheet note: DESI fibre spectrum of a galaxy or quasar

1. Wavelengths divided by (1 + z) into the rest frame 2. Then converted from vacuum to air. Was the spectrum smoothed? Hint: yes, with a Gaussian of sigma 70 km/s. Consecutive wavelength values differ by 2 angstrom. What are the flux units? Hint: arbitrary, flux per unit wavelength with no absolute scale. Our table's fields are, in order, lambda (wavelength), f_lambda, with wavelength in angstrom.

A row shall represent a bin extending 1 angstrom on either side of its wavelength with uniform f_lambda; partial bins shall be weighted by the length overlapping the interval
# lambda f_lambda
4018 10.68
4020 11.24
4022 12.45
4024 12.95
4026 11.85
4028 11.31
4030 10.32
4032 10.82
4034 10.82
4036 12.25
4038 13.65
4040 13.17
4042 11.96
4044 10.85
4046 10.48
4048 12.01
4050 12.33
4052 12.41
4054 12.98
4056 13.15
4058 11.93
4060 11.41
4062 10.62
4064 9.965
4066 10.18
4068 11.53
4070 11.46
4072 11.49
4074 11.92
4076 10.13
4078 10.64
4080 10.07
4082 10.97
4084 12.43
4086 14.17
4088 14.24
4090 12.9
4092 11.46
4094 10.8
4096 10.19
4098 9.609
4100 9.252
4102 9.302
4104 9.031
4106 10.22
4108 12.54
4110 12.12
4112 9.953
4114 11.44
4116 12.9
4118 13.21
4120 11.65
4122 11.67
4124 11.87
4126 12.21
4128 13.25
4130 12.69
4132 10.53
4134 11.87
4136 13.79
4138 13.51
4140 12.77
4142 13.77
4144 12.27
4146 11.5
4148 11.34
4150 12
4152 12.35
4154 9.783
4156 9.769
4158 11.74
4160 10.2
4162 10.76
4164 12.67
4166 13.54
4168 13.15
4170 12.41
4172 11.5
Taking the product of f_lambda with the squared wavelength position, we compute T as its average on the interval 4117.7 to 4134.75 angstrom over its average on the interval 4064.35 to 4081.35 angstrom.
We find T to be 1.14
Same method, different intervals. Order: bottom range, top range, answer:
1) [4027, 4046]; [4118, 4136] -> 1.09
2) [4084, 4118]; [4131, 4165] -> 1.06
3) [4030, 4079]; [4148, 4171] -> 1.06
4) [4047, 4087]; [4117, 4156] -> 1.08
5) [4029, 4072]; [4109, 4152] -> 1.09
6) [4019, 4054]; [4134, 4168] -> 1.07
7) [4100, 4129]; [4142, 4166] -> 1.02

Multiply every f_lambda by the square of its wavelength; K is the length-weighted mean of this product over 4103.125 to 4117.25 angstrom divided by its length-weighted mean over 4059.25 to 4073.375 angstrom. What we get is 1.05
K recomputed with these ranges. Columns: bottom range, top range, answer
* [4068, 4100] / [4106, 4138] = 1.08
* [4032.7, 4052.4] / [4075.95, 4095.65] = 1.01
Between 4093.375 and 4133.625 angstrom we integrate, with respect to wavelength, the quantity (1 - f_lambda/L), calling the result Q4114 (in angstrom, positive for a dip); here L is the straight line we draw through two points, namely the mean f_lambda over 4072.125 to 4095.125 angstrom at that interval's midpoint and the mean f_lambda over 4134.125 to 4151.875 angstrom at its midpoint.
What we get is 3.1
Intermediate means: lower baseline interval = 11.8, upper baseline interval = 12.6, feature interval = 11.2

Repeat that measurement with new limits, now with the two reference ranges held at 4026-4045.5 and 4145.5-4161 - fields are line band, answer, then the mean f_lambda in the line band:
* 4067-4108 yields 1.0 angstrom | 11.1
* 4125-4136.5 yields -1.2 angstrom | 12.3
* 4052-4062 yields -0.6 angstrom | 12.2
